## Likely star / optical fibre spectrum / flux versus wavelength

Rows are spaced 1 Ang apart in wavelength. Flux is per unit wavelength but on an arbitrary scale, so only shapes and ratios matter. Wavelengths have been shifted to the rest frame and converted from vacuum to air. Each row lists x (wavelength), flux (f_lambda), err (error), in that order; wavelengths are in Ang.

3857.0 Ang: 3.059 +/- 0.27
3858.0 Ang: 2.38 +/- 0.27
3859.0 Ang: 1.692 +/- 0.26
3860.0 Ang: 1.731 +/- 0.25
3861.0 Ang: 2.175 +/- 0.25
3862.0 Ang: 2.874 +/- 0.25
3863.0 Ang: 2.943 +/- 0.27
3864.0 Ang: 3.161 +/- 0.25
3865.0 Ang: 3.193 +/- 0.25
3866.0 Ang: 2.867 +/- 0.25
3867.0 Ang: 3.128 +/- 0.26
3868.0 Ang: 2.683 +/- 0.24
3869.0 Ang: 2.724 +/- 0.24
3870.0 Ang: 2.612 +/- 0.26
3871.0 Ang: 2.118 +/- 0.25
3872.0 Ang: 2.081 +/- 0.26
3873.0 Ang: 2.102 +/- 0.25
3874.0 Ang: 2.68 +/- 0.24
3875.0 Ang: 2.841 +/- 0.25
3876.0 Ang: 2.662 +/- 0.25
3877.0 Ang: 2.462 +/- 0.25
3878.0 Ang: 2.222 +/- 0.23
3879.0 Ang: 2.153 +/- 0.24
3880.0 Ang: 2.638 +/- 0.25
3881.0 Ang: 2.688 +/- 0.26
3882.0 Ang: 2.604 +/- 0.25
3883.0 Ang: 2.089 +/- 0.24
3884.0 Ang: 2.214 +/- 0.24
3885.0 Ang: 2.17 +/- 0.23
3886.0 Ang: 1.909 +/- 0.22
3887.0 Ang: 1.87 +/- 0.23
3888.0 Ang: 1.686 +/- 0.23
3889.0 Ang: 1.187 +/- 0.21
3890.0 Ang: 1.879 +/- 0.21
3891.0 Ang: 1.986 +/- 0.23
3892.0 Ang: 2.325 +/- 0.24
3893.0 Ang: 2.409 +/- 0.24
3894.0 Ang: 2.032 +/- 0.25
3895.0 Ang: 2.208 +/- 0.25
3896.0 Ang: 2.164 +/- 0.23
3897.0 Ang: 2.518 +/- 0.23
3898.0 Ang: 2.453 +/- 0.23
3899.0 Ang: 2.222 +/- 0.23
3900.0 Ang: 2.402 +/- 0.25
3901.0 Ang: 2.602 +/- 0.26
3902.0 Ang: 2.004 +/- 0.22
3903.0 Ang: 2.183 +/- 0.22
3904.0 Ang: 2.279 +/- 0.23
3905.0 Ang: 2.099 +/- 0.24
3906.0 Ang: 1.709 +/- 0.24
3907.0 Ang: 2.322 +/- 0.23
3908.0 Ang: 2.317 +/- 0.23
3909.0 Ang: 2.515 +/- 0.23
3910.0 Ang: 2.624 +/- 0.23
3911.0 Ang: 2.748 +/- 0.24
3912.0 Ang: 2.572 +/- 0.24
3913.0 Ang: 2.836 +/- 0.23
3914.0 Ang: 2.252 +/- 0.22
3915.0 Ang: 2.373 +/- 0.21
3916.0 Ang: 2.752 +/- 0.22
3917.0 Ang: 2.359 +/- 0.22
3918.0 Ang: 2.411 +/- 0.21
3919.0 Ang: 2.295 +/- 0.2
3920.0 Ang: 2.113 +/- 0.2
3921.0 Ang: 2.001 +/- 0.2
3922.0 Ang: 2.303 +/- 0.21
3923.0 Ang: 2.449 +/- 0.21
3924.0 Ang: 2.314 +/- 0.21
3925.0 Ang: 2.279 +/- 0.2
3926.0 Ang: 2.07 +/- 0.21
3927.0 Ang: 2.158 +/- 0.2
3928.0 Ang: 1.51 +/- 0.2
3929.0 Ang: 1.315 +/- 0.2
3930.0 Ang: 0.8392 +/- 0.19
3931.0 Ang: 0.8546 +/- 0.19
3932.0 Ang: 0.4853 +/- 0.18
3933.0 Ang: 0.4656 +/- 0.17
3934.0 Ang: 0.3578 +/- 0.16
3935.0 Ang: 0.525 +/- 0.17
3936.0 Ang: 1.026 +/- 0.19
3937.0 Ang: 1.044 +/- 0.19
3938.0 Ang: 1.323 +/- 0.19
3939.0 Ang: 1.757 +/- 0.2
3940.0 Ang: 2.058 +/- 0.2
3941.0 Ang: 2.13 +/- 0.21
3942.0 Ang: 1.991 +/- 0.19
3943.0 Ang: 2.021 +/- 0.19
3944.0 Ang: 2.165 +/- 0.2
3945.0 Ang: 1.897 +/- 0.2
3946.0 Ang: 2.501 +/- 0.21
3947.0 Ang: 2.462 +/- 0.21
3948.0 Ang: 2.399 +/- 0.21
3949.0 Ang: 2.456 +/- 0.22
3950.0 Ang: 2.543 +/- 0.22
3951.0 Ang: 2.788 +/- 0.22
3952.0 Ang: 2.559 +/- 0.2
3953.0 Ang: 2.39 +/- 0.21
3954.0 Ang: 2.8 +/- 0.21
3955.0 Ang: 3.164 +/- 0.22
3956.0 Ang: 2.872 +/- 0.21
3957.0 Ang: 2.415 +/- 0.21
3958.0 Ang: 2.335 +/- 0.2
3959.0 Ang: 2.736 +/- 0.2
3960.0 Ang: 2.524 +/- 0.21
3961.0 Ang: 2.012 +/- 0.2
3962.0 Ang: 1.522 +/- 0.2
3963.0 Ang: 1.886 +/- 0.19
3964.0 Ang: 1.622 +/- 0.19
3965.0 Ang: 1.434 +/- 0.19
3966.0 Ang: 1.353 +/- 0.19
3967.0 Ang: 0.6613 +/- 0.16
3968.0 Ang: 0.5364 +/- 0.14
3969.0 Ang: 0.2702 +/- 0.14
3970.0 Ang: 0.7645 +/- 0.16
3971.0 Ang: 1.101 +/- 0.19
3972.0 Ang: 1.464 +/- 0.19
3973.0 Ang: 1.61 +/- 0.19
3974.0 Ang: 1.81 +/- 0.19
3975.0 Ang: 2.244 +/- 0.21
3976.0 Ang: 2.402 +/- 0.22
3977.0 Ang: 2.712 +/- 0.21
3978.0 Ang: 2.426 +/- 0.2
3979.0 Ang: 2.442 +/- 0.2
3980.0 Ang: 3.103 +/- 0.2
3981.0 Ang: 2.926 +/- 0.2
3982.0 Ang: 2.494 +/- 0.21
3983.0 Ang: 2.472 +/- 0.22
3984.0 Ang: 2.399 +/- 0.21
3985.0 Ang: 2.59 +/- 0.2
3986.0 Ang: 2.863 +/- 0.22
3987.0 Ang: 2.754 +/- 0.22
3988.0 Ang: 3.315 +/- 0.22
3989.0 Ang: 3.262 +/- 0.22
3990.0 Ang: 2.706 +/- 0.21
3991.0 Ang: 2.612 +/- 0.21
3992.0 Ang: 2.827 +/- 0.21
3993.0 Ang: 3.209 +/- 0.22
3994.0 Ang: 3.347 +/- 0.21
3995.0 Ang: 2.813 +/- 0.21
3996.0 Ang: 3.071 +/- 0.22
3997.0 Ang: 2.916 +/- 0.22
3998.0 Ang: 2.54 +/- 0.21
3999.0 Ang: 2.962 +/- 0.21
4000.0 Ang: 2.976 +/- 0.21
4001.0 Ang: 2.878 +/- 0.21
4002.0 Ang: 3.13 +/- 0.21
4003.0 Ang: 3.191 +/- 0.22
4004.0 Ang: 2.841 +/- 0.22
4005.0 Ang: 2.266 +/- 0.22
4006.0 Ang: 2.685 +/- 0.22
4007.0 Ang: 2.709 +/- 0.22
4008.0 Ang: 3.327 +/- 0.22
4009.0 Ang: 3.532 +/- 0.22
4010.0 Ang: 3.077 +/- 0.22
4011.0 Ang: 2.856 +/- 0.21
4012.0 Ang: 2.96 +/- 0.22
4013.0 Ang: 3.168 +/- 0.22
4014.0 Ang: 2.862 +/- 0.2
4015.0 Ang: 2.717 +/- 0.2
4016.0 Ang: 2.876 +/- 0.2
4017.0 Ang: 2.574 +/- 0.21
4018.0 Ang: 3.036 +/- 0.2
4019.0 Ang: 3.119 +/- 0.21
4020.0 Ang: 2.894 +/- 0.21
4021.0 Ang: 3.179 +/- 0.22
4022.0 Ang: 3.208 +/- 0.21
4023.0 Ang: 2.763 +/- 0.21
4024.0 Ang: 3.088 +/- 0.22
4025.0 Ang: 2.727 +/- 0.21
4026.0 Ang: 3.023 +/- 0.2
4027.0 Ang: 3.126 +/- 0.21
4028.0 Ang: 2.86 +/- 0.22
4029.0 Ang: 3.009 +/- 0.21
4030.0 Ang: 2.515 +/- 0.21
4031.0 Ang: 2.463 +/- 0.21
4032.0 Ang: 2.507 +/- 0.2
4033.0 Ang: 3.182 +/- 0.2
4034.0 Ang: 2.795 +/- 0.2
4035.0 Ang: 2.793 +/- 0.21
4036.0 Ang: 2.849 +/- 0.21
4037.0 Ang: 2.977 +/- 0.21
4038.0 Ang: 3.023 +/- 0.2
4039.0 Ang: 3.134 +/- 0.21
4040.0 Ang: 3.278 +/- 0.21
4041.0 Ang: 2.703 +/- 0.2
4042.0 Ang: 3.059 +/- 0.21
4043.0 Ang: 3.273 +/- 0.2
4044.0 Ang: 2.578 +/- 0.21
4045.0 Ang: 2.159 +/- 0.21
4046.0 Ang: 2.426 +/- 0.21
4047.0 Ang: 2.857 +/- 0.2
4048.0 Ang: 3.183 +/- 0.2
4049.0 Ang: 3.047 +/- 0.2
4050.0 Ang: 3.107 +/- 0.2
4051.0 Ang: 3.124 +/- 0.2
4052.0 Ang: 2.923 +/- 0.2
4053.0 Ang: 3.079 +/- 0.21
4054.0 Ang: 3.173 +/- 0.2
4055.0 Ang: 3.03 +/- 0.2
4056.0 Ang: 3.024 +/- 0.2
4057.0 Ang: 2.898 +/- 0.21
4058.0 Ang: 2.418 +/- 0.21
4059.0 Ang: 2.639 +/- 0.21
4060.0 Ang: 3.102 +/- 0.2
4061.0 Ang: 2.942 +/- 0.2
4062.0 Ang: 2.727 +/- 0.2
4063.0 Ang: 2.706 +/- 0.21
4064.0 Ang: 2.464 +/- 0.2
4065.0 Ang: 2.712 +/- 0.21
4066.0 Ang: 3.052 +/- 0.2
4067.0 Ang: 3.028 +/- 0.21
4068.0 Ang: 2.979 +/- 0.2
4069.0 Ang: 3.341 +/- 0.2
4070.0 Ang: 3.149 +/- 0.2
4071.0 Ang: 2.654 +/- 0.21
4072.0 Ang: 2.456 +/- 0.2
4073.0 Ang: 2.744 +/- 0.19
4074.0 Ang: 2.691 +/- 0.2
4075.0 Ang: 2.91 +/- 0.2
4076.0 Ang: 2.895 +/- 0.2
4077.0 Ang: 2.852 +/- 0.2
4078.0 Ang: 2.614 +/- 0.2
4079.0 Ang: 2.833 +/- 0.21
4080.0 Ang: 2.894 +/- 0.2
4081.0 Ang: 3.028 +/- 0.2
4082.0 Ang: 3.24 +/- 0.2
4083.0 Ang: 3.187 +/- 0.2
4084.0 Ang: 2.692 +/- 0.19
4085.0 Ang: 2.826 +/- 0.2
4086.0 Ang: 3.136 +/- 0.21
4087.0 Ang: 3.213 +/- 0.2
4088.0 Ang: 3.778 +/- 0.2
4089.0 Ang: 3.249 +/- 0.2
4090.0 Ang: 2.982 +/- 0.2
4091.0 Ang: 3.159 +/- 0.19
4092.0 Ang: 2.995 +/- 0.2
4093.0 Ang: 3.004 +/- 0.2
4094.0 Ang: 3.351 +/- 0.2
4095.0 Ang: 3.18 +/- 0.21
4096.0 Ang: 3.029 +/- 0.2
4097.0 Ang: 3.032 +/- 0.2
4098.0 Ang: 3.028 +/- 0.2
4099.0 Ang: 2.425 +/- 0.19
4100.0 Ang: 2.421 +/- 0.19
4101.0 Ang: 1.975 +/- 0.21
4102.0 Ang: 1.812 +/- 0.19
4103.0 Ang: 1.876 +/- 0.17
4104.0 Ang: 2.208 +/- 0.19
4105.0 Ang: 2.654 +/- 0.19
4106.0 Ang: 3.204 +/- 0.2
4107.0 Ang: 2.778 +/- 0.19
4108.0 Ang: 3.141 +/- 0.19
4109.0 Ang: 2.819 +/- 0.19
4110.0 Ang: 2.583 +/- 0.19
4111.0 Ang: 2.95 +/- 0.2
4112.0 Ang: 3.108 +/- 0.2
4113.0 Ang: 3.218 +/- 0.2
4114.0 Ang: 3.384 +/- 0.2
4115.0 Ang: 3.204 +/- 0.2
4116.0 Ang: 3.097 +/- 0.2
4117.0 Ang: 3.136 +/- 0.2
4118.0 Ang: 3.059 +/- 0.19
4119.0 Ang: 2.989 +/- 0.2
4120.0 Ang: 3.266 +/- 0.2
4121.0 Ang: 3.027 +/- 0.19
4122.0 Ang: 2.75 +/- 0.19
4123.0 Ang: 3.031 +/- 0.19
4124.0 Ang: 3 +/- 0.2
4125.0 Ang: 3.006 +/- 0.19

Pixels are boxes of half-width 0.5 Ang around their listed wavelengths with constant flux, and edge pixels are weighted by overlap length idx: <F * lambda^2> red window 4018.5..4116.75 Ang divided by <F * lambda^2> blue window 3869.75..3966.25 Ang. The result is 1.5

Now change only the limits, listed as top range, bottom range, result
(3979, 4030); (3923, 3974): 1.70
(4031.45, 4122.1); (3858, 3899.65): 1.37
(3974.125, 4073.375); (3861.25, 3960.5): 1.38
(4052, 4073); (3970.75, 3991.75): 1.21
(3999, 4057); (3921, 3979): 1.66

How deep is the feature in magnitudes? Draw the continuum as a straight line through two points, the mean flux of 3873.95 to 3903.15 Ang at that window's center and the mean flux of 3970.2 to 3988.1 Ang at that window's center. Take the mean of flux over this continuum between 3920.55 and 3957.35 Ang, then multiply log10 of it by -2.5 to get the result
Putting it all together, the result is 0.20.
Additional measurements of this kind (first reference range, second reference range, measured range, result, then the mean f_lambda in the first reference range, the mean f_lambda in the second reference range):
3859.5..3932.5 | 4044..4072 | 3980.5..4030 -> -0.09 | 2.26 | 2.87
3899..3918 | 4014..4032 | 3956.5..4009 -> 0.14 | 2.38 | 2.88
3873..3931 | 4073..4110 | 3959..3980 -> 0.40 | 2.22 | 2.86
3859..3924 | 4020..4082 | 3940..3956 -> 0.06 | 2.36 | 2.89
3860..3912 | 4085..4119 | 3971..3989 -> 0.06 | 2.36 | 2.91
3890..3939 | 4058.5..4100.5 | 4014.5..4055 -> -0.09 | 1.98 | 2.94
